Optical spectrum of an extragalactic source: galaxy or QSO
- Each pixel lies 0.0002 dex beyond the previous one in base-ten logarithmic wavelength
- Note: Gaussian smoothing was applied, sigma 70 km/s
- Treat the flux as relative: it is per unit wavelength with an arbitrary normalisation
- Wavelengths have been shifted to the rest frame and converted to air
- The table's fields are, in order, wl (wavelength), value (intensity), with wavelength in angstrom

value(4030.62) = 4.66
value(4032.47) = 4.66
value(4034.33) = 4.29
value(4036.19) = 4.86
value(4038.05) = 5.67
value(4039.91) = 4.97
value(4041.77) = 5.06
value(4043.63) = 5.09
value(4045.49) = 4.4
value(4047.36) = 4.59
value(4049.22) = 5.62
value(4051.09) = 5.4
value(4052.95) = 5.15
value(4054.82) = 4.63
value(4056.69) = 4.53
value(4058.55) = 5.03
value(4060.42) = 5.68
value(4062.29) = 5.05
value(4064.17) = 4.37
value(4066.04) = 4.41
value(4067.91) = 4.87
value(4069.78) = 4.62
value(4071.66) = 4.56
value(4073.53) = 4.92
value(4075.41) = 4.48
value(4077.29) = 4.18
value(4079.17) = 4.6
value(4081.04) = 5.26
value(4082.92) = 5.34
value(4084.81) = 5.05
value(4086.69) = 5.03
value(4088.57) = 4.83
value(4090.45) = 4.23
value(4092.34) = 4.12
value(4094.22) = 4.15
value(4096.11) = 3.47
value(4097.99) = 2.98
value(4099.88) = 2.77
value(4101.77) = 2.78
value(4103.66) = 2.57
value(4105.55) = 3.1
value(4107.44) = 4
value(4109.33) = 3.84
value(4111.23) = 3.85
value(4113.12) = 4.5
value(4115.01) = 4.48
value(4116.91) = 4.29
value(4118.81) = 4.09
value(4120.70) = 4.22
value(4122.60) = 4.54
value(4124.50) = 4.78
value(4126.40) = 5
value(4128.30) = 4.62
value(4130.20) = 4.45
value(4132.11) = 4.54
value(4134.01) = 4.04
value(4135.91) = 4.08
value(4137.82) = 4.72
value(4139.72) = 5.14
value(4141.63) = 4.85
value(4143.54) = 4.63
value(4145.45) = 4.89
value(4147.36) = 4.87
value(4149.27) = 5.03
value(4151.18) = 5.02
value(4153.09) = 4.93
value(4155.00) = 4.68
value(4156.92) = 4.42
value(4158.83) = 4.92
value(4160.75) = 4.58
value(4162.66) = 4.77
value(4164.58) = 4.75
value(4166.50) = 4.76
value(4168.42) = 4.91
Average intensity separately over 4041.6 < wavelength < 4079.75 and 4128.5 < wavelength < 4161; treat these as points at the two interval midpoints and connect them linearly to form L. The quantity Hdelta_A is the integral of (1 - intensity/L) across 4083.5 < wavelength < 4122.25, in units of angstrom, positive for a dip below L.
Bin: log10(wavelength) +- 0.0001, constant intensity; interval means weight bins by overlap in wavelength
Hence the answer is 6.6 angstrom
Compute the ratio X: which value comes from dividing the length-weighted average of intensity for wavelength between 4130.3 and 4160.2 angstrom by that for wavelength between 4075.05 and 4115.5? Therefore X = 1.16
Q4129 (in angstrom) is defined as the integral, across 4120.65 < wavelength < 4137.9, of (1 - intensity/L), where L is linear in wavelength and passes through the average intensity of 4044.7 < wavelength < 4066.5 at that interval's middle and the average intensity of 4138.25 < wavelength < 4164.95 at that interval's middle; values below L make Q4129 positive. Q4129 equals 1.2 angstrom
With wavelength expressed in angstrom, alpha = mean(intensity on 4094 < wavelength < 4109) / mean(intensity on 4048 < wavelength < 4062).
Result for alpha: 0.62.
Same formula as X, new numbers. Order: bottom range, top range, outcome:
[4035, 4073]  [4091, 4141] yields 0.82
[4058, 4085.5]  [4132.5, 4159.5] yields 0.98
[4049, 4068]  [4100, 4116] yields 0.73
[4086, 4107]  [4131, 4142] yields 1.25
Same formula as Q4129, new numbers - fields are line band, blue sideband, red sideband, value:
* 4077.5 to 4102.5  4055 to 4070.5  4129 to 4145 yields 2.7 angstrom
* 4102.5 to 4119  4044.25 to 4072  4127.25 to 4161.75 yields 3.2 angstrom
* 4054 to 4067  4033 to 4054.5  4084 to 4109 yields -0.6 angstrom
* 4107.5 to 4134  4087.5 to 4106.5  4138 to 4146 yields -1.0 angstrom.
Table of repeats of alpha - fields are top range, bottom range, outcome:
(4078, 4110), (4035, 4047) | 0.81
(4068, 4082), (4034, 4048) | 0.96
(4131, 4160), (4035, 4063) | 0.93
